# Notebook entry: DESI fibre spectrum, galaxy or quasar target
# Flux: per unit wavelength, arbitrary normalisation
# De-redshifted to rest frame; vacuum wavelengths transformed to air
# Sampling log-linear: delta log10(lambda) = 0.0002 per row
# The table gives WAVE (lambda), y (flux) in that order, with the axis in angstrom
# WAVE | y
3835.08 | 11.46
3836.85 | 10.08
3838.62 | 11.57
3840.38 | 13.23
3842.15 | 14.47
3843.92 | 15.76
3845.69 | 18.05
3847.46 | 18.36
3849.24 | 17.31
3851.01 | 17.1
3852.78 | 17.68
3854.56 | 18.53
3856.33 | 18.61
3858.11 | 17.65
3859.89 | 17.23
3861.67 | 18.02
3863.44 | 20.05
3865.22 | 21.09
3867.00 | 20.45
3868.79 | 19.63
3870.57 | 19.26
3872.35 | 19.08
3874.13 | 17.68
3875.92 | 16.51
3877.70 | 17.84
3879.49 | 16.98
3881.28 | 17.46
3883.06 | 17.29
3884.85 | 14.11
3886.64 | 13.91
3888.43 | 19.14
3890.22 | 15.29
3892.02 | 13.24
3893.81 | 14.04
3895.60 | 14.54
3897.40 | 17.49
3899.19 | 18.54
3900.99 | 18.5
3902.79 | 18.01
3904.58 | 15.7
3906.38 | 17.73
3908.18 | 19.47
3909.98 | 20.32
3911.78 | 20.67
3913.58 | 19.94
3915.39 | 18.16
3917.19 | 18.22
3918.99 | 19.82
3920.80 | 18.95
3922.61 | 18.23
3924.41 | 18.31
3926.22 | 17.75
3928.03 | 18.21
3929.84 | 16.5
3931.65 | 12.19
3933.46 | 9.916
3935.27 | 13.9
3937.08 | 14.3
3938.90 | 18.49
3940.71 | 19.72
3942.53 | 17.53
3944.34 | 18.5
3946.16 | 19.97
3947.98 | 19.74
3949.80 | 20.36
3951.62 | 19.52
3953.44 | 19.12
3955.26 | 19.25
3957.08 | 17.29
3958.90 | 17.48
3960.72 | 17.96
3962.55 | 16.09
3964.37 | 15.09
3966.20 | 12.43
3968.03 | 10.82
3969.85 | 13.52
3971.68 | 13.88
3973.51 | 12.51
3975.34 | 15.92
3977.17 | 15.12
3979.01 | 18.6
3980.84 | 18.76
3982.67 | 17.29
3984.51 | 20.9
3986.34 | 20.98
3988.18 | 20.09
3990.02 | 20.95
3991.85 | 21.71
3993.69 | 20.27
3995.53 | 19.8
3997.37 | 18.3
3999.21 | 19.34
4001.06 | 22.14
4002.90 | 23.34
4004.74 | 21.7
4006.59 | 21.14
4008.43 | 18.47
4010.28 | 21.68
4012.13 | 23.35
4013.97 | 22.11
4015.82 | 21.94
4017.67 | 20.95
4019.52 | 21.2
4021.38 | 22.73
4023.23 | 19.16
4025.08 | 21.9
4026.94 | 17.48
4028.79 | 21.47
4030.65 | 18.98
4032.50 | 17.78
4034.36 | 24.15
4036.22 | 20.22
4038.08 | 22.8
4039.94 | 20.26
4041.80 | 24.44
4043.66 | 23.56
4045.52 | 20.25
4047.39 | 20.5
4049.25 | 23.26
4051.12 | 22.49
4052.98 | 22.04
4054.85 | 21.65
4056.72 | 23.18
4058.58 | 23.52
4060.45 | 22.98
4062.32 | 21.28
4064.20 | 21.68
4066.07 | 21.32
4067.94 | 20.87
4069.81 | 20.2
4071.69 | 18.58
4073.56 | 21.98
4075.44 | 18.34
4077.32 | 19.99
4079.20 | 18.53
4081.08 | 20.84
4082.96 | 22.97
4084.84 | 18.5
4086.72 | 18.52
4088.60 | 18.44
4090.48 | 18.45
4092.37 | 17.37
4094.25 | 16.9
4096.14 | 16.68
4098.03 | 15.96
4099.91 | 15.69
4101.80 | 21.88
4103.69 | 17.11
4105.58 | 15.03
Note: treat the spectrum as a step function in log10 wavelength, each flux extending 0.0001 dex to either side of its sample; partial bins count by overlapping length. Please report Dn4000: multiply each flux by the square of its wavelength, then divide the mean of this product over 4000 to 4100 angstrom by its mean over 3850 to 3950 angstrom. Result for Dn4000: 1.27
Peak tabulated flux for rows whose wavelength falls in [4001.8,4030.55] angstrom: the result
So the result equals 23.35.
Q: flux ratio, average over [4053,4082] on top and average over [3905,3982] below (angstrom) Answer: 1.2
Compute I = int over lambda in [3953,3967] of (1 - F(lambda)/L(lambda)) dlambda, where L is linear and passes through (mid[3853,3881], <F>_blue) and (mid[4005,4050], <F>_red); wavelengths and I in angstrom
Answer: 2.3 angstrom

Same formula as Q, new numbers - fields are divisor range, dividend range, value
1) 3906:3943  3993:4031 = 1.19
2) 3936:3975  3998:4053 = 1.27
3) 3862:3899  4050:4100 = 1.16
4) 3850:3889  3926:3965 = 0.96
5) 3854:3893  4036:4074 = 1.23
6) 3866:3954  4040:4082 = 1.22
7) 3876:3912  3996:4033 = 1.23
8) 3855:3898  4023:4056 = 1.23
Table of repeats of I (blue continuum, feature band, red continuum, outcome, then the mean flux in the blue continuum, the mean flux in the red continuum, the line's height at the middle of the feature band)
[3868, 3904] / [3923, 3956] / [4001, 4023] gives 2.7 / 16.9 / 21.6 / 18.9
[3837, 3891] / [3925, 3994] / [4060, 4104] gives 3.8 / 17.2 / 19.4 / 18.2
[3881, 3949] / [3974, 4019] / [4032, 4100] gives -2.7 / 17.2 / 20.5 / 19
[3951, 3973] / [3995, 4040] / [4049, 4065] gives -2.8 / 15.9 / 22.4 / 19.7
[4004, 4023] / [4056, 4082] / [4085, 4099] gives -3.1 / 21.4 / 17.5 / 18.7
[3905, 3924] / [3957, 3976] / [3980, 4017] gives 5.1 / 19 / 20.7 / 20.1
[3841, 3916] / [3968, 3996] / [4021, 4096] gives 2.4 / 17.6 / 20.7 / 19.4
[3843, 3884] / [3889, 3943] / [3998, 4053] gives 5.8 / 18.2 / 21.3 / 19.2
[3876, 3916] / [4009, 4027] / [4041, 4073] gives -0.6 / 17.2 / 21.9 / 20.7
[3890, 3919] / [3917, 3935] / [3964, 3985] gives 0.3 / 17.6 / 15.3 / 16.9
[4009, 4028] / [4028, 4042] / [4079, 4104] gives -0.4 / 21.2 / 18.4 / 20.6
